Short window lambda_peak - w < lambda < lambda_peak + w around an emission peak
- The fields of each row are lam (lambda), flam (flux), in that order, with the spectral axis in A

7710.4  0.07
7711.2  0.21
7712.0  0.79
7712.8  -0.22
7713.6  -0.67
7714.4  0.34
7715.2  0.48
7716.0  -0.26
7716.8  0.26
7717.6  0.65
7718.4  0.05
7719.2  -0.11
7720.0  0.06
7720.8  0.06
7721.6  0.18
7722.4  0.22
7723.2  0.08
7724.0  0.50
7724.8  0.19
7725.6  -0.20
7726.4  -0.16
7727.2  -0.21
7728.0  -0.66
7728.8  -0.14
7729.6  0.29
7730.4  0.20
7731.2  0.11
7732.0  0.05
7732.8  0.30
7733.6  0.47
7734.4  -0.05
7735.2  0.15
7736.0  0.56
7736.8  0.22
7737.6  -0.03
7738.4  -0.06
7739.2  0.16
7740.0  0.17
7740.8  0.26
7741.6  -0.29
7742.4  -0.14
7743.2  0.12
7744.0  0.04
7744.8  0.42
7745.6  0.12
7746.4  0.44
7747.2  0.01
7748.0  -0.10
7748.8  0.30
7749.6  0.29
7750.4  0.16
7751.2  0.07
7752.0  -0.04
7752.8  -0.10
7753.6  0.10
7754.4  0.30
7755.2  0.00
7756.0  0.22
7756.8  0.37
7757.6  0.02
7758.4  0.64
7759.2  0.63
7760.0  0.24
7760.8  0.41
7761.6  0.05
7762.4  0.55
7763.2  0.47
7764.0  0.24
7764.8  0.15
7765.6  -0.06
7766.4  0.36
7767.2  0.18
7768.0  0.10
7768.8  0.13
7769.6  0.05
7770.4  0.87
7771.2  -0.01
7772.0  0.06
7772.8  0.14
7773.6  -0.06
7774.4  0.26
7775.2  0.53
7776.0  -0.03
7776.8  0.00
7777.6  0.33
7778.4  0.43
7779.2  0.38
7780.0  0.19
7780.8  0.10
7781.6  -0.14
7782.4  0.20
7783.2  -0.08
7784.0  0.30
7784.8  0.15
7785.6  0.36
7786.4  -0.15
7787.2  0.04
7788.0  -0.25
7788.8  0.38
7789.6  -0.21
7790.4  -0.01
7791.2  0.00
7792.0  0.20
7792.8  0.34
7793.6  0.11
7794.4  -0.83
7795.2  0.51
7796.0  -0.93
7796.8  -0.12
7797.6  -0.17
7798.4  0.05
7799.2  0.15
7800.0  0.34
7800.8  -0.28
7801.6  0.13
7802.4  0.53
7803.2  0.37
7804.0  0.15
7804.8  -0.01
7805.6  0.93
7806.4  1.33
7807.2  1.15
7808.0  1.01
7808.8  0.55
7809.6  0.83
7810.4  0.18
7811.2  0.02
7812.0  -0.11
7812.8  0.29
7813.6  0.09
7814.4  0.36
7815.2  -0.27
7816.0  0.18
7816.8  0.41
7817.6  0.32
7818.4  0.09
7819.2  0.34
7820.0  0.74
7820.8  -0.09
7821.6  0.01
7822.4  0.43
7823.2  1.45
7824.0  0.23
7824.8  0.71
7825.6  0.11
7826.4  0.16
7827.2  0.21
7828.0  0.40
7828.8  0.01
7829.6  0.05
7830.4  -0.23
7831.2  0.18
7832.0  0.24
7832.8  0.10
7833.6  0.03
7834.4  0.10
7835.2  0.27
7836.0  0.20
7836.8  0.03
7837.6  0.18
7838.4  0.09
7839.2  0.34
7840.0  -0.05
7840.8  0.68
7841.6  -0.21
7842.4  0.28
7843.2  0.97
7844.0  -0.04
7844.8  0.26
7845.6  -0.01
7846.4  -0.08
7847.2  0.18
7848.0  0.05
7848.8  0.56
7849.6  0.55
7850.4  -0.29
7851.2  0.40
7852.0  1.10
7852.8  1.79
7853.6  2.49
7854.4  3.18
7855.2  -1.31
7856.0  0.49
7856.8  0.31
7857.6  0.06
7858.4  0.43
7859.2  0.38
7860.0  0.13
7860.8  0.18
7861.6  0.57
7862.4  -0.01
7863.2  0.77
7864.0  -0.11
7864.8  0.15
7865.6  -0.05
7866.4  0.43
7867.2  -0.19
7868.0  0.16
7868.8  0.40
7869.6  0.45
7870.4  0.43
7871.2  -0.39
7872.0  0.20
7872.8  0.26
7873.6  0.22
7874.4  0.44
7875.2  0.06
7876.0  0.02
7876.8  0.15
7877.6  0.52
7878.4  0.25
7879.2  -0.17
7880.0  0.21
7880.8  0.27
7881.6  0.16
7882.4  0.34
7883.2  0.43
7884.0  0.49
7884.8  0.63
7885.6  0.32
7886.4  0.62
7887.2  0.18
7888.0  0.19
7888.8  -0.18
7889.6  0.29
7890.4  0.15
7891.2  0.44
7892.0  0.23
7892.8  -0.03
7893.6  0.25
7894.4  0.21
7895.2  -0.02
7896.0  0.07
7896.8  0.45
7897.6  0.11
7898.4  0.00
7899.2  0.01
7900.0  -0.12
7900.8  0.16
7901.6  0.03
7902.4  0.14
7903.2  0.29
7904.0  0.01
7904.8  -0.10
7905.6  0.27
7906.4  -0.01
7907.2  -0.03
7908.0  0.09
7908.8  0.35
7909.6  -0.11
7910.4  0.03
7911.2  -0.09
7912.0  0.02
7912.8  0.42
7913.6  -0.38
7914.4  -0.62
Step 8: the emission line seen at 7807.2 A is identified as H-gamma 4340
